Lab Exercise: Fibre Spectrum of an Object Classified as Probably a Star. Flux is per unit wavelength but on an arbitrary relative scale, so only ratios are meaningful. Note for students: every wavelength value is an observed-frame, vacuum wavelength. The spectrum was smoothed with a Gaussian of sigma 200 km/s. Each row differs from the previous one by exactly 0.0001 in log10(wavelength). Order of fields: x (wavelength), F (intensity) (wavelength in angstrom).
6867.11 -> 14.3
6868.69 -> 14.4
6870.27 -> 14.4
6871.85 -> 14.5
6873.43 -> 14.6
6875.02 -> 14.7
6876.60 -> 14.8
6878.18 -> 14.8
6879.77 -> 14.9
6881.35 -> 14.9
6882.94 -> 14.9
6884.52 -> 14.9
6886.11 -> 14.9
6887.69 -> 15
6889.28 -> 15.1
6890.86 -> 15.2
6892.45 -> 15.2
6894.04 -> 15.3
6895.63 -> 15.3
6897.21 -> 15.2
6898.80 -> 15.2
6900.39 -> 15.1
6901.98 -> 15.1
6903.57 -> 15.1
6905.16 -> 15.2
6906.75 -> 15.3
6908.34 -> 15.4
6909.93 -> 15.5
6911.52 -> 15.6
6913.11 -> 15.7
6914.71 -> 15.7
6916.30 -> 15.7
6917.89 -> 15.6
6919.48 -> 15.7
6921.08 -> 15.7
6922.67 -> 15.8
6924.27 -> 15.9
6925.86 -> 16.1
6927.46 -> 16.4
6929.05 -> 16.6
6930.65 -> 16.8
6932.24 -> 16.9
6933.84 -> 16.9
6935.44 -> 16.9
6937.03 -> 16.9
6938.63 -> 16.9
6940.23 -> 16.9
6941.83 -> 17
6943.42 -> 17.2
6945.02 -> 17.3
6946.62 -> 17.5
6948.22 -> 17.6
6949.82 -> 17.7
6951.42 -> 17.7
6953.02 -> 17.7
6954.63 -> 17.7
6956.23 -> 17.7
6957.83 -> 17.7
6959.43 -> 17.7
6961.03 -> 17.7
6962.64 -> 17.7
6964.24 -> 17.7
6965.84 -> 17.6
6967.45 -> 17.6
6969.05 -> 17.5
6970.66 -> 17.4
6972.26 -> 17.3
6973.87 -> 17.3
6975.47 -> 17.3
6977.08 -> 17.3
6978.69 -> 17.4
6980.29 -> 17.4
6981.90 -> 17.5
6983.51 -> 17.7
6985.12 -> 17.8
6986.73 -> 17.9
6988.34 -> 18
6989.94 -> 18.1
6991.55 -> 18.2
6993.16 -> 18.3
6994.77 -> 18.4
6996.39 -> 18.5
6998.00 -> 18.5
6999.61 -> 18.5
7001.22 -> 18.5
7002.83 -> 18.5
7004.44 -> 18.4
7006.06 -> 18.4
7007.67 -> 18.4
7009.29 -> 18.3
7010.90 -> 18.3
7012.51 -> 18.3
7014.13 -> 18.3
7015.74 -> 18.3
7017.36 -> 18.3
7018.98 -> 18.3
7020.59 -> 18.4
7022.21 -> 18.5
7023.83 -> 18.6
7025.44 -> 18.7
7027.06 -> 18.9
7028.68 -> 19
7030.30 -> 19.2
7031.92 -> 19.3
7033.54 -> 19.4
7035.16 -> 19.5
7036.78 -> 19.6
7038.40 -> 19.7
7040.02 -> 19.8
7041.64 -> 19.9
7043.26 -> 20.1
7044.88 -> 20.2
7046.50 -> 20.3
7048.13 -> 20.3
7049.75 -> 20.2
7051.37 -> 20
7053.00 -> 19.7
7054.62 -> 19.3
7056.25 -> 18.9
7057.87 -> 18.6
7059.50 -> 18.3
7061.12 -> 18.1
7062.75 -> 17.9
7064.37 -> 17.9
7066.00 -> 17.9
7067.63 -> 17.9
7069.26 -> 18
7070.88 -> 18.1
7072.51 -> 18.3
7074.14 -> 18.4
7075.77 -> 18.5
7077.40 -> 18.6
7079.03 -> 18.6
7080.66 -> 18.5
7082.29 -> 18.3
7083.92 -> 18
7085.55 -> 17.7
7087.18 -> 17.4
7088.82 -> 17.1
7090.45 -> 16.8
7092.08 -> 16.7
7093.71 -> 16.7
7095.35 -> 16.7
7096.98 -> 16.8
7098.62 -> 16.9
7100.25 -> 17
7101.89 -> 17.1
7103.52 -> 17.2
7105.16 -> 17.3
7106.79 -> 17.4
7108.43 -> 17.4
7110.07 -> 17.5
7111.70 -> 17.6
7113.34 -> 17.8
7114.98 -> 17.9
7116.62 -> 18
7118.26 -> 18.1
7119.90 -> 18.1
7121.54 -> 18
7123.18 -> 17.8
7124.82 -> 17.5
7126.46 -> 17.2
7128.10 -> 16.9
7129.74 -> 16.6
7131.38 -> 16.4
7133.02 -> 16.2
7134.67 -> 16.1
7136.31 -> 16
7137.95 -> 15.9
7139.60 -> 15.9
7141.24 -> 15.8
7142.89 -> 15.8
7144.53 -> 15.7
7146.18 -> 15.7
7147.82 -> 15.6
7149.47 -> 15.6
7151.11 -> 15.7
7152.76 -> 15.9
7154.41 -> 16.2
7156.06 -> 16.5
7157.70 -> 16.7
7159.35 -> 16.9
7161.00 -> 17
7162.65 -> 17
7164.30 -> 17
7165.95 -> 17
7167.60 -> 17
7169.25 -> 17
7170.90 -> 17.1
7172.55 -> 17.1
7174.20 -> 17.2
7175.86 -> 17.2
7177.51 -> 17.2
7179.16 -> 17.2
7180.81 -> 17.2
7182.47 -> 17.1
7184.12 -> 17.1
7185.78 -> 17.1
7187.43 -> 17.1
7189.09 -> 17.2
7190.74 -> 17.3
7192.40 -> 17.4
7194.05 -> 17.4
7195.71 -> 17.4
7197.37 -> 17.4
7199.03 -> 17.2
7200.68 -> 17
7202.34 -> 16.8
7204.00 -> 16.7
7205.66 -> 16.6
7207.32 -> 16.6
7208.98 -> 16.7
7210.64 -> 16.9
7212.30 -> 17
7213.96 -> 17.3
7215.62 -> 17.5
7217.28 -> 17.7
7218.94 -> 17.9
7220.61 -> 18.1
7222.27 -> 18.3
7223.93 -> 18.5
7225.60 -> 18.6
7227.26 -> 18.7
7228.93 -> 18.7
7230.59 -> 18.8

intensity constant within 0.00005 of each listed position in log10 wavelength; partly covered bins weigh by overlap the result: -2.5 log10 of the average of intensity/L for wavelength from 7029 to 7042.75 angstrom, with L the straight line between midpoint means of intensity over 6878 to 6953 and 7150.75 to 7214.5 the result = -0.19 mag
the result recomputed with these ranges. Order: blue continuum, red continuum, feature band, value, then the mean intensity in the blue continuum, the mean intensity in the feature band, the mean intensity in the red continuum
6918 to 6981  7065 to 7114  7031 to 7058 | -0.133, 17.1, 19.7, 17.6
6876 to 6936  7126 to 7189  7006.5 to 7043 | -0.178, 15.5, 18.9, 16.6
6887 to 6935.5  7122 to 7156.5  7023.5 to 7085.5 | -0.181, 15.7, 18.9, 16.3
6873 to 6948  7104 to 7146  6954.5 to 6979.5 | -0.095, 15.8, 17.5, 17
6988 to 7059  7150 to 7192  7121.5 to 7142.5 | 0.056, 18.9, 16.6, 16.9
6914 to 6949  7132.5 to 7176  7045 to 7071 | -0.150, 16.6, 18.9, 16.4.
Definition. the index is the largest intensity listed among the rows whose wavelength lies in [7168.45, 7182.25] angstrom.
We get 17.2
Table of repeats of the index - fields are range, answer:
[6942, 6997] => 18.5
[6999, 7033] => 19.3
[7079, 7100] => 18.6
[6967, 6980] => 17.6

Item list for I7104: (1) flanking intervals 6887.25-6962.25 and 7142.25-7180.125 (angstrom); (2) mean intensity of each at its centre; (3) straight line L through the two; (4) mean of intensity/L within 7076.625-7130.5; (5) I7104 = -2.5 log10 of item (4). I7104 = -0.062 mag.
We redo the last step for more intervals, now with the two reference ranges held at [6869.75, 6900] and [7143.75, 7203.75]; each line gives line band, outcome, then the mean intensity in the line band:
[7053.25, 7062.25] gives -0.16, 18.7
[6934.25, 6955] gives -0.13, 17.3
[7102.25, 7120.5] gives -0.08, 17.6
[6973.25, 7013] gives -0.15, 18.1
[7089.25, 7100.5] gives -0.03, 16.8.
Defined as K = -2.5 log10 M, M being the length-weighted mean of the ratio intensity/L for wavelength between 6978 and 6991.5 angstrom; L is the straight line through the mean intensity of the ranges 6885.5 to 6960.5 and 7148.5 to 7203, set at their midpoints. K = -0.09 mag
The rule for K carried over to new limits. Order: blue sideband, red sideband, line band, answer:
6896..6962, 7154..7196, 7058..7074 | -0.08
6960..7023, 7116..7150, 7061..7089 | -0.06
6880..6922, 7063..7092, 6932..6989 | -0.08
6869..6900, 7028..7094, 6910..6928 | -0.01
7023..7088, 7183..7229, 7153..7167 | 0.07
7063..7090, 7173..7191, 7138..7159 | 0.10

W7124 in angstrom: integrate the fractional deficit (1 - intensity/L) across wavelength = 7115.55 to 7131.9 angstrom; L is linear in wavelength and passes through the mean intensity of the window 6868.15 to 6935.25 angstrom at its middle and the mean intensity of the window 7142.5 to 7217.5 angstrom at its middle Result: -0.9 angstrom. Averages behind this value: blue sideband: 15.4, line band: 17.5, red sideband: 16.8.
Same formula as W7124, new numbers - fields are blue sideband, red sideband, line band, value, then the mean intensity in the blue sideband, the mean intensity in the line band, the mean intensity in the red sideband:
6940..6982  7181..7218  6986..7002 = -0.8 angstrom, 17.5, 18.3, 17.1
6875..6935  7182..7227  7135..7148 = 0.9 angstrom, 15.5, 15.8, 17.4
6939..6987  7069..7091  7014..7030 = -0.7 angstrom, 17.5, 18.6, 18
